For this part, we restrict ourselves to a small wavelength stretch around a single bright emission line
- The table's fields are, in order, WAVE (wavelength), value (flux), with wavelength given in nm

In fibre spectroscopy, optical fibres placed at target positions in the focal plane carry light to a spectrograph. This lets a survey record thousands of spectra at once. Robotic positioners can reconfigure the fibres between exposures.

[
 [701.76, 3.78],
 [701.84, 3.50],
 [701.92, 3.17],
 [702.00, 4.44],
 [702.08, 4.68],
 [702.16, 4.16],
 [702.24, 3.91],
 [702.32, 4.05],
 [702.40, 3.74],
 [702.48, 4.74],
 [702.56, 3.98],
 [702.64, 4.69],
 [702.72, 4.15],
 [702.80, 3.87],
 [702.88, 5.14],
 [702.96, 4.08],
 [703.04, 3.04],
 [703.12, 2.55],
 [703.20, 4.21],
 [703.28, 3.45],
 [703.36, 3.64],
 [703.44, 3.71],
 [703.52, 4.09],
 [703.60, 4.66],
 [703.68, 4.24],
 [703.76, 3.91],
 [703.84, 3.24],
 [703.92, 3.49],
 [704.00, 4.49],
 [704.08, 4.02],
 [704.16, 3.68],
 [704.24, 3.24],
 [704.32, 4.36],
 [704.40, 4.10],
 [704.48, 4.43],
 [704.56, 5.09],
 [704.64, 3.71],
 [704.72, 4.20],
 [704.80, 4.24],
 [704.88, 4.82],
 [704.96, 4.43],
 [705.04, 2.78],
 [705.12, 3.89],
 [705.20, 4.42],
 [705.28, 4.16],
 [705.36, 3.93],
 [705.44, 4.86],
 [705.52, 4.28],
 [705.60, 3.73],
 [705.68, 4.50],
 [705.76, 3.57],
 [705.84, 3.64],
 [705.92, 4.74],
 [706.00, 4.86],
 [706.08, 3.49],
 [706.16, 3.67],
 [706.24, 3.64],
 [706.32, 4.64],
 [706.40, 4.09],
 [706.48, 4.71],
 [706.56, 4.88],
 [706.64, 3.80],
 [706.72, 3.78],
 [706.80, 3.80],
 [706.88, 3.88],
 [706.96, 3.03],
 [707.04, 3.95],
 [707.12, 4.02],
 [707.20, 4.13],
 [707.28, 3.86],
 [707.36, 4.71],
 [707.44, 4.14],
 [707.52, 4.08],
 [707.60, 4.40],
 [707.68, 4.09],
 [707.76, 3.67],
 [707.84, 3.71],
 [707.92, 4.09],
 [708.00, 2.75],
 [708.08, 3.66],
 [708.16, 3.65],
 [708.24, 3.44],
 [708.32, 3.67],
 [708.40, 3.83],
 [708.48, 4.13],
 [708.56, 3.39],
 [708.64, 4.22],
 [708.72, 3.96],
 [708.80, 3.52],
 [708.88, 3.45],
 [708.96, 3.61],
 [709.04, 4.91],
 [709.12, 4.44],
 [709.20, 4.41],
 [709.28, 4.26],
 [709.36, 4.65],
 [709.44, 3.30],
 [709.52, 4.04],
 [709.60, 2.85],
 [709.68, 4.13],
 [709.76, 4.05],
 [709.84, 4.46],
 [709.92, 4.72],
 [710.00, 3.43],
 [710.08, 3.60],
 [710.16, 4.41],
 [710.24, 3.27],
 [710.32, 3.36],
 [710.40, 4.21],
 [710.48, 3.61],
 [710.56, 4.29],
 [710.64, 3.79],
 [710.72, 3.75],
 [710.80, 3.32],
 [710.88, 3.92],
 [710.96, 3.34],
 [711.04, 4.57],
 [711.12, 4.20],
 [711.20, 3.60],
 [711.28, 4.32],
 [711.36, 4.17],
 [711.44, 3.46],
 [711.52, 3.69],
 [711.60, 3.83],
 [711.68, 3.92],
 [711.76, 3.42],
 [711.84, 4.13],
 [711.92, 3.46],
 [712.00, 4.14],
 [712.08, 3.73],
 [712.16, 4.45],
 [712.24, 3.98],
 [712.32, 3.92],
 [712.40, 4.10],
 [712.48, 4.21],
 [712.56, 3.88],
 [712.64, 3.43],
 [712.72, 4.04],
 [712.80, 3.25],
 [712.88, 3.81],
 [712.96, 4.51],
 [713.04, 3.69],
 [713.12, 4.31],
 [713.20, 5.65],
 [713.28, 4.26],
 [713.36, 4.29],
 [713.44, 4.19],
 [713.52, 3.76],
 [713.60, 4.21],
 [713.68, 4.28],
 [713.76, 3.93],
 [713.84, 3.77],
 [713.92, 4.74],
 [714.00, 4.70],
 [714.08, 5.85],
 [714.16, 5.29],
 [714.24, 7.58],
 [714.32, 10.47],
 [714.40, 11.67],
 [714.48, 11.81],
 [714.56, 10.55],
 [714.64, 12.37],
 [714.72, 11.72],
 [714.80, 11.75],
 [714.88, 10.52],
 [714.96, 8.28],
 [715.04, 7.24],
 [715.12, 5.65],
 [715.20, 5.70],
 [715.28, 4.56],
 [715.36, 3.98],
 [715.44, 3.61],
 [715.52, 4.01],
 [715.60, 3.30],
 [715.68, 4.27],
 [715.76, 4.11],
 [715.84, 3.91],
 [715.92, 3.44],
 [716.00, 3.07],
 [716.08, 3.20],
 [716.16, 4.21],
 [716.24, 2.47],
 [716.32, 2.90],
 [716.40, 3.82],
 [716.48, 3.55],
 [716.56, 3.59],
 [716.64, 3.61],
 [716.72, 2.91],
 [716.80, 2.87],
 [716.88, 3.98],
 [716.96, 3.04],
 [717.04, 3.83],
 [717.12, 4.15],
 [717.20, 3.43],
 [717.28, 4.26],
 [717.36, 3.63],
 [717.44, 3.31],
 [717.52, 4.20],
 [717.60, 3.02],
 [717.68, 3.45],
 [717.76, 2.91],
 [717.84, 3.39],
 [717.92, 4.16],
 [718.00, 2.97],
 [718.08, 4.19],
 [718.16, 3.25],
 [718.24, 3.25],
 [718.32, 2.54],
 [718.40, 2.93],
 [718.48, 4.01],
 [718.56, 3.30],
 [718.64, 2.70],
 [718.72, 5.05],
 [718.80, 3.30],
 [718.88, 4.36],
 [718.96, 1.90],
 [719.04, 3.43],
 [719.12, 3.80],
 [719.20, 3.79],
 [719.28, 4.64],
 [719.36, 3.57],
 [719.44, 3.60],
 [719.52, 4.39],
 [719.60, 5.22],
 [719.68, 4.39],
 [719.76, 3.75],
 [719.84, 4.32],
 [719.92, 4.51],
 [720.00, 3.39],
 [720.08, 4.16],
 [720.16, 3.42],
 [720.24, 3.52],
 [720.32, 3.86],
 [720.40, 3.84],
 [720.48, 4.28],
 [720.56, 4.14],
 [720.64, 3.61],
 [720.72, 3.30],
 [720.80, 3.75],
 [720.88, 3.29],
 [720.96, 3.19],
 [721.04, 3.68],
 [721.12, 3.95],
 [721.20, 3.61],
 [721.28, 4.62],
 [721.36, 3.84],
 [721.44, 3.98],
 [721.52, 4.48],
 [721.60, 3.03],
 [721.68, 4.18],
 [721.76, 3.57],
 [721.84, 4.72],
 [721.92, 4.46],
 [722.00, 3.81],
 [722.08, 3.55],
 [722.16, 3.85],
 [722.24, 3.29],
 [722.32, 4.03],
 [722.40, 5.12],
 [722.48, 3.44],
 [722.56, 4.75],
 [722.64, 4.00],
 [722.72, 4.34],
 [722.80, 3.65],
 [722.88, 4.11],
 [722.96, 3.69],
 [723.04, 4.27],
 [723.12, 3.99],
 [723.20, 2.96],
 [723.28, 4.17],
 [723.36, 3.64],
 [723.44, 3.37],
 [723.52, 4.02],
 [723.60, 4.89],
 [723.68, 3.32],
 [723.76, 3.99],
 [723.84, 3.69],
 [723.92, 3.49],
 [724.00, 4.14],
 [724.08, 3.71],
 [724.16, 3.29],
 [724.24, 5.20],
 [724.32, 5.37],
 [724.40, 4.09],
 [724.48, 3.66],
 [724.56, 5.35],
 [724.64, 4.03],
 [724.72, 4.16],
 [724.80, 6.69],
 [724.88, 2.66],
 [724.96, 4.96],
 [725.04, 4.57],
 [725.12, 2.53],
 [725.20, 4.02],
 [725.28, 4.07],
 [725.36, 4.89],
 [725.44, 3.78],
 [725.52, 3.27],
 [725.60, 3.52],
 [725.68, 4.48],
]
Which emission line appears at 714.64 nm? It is H-beta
